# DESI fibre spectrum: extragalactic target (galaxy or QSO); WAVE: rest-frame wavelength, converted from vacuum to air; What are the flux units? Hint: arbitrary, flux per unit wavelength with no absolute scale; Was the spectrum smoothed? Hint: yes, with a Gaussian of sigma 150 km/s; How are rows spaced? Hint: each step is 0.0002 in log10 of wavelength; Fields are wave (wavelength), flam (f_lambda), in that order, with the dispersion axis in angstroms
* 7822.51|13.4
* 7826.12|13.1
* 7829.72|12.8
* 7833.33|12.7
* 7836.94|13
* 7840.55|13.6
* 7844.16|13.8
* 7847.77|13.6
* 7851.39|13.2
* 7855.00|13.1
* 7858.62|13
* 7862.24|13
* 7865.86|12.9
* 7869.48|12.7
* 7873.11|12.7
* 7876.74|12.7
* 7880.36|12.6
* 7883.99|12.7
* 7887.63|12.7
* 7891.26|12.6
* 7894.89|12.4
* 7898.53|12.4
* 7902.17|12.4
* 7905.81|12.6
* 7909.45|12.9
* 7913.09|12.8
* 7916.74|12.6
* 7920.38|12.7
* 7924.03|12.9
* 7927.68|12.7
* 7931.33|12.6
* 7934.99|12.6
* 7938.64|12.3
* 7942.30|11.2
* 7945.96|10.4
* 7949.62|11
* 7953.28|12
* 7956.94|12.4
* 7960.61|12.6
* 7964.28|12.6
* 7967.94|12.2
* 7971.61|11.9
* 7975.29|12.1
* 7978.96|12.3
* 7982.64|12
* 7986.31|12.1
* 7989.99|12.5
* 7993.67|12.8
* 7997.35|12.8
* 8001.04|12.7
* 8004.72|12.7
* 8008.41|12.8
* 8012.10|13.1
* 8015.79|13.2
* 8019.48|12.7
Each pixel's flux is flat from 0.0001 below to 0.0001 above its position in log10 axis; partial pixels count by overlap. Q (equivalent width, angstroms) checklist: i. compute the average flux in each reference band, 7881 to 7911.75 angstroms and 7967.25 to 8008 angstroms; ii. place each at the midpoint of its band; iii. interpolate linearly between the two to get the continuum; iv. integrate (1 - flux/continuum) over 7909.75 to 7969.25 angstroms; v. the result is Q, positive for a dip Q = 1.22 angstroms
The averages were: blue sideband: 12.6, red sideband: 12.4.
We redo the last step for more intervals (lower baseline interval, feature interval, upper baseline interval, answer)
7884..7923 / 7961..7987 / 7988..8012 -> 1.04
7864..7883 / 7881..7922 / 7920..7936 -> 0.30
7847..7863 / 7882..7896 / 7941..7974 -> 0.12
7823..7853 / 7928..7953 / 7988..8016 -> 2.31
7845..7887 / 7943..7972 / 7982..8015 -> 2.01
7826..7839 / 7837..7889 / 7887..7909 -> -1.22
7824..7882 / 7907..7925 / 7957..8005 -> -0.07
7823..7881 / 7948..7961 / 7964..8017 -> 0.72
